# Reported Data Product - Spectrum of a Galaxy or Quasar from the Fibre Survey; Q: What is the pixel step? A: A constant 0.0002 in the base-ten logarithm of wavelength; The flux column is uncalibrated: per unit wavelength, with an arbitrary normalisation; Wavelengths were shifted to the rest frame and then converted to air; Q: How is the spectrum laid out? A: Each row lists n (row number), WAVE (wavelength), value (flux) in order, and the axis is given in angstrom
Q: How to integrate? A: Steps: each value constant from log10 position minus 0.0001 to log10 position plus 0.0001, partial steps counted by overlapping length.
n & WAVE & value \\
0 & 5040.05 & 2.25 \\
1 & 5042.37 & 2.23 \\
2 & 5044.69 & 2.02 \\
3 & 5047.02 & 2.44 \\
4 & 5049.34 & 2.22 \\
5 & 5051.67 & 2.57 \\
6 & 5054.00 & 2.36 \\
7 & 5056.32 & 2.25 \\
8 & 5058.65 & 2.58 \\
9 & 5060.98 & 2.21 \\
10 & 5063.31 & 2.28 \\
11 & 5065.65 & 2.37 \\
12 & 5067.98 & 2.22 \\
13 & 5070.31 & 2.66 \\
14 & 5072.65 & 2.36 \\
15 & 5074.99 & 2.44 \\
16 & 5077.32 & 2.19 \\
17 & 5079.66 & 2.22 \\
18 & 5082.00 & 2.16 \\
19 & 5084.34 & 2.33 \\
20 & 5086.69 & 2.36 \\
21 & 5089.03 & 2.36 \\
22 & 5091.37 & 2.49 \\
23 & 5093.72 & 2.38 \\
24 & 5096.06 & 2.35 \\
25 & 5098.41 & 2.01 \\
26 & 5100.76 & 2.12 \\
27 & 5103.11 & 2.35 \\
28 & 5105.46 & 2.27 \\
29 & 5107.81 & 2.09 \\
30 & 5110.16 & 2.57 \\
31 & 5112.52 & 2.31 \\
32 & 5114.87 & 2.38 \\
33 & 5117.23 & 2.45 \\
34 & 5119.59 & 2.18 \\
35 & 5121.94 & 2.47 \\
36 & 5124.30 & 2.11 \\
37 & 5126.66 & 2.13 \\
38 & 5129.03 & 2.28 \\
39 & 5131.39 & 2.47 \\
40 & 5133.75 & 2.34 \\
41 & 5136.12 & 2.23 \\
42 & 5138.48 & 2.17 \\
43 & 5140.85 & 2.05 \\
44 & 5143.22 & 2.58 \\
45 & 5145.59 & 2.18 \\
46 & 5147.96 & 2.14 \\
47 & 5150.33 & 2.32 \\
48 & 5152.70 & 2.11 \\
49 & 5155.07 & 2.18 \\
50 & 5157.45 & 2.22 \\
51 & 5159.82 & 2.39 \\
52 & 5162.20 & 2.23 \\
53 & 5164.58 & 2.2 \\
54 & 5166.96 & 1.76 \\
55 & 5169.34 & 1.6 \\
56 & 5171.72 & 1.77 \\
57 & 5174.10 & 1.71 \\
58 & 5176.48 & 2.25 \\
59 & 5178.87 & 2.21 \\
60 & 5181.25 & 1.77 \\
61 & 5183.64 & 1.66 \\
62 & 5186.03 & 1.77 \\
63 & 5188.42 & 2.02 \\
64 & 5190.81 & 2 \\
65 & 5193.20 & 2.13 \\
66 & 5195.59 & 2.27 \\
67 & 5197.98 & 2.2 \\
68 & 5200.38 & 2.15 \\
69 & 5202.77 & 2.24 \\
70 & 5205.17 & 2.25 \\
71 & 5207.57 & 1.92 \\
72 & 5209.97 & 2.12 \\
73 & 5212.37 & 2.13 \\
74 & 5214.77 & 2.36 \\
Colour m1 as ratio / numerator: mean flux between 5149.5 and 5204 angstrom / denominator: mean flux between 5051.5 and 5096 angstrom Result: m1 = 0.87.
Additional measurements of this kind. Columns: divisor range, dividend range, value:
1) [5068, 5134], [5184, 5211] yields 0.90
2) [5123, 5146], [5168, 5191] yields 0.83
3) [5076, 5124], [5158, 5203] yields 0.88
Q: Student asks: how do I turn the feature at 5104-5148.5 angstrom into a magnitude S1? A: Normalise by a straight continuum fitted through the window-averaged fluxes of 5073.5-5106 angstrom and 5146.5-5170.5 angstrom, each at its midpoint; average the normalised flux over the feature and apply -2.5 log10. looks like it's -0.043 mag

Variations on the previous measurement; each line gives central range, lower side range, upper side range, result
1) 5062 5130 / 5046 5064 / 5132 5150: 0.00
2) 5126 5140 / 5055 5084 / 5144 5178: -0.05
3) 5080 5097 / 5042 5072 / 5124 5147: -0.02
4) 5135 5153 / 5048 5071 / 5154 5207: -0.04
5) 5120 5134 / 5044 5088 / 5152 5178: -0.07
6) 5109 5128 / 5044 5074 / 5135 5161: -0.02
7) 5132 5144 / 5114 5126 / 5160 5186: -0.05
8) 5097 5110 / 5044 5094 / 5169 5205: 0.02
